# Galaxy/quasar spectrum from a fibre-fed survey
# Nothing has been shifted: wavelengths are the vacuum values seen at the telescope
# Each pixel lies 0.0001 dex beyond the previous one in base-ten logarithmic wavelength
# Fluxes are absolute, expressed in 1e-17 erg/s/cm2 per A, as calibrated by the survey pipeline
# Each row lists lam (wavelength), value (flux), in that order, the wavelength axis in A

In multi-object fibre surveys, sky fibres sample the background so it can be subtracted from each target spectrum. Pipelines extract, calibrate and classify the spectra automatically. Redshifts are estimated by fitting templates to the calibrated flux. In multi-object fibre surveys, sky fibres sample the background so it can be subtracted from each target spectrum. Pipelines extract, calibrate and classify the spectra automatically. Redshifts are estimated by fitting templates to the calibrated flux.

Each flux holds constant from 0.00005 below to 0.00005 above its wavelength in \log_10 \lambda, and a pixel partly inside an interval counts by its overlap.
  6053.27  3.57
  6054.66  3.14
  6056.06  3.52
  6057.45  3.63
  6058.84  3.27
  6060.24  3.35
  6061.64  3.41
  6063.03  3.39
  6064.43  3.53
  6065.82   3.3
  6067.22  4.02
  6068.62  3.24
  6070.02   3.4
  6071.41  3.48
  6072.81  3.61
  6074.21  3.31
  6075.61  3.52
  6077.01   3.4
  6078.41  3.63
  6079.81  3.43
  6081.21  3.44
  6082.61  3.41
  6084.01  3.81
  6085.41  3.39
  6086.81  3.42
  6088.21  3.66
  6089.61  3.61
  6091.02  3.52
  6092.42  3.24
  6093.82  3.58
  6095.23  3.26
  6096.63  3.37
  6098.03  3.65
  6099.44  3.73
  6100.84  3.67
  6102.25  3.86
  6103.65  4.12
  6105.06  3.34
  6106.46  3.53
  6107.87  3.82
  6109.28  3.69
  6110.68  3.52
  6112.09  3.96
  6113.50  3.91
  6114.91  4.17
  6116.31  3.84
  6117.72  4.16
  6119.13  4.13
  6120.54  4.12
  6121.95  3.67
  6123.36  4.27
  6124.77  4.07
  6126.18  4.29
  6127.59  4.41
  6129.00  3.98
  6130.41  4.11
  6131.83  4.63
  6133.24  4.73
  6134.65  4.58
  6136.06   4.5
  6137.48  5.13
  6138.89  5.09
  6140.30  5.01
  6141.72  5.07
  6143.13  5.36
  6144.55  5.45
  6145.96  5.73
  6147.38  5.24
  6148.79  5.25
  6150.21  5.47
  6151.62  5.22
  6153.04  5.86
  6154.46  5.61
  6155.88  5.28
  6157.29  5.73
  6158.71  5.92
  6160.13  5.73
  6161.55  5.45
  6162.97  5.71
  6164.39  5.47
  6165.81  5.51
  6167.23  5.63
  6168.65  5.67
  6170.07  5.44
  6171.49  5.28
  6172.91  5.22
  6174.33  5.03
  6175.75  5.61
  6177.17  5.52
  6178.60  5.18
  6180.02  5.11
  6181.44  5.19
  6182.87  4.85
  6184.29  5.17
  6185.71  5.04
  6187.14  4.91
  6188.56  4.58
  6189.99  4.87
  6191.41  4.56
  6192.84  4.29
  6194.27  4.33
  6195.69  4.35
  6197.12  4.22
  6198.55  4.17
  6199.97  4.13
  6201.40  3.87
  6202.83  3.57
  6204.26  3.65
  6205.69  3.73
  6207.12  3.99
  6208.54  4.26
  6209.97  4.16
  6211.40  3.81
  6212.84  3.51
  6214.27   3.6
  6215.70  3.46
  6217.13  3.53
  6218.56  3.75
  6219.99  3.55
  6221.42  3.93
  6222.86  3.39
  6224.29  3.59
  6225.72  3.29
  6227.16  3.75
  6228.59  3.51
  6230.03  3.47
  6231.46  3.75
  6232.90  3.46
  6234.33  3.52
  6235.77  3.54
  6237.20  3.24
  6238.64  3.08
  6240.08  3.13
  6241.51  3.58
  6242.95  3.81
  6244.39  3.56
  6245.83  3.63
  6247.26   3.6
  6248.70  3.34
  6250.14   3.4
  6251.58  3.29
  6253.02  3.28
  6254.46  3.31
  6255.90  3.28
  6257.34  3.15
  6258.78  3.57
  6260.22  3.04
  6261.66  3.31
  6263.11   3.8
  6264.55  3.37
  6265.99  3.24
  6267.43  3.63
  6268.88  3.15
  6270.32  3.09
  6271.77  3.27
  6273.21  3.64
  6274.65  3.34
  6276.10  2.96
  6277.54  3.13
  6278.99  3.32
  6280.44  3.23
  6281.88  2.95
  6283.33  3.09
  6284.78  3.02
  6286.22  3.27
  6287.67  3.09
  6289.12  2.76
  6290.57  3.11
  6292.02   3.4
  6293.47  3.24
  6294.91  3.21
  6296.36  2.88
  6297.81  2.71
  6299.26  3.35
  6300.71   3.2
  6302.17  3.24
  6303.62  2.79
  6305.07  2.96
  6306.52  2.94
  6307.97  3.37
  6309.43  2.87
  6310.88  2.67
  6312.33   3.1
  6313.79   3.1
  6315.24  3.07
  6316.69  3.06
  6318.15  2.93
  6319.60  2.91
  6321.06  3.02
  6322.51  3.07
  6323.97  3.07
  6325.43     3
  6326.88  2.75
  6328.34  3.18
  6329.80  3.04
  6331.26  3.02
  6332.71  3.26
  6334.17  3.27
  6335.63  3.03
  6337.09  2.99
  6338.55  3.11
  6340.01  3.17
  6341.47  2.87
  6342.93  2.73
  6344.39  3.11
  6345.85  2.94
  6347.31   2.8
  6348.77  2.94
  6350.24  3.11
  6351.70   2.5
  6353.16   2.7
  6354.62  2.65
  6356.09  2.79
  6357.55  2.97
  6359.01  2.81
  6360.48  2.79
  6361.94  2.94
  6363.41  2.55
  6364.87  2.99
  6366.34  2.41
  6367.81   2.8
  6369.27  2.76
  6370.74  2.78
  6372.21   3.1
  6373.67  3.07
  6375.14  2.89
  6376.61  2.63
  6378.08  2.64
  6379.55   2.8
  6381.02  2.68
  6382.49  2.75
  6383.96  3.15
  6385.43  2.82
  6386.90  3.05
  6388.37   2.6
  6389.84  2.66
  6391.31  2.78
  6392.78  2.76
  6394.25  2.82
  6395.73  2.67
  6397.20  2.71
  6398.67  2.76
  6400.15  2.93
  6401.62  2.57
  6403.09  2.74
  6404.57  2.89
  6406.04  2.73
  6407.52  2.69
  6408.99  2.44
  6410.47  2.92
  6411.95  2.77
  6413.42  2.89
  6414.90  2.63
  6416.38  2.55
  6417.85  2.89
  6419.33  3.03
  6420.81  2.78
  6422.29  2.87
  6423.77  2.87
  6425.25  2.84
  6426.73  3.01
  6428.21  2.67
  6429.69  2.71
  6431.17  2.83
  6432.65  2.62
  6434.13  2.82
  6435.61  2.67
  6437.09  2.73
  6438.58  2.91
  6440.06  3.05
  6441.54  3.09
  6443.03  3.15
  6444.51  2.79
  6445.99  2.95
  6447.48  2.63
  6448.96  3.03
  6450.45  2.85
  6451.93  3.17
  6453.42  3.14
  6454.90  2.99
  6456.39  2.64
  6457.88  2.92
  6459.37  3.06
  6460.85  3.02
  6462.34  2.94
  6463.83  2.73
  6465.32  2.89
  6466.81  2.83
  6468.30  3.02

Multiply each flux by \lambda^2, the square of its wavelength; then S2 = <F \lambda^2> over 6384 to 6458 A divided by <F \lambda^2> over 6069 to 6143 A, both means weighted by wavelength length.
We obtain 0.80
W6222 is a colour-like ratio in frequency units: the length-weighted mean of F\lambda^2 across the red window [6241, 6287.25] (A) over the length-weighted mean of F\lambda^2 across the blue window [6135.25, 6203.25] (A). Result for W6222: 0.7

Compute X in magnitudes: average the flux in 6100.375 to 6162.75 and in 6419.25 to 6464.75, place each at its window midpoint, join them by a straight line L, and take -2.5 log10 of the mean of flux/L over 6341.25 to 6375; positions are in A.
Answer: 0.18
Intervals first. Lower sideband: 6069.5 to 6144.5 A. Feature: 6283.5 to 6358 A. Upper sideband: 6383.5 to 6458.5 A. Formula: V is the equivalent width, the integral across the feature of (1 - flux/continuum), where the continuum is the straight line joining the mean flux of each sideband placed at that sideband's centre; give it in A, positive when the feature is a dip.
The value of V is 4.0 A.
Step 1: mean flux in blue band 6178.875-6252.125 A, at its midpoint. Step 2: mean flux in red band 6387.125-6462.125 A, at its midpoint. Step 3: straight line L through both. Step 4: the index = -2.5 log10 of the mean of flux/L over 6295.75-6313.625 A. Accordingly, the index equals 0.15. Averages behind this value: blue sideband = 3.91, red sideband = 2.83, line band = 3.01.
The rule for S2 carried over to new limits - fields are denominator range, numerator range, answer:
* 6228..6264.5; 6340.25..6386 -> 0.86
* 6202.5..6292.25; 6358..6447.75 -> 0.86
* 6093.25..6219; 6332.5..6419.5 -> 0.67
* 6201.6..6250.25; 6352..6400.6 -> 0.81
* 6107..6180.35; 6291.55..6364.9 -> 0.65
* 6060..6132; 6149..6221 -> 1.32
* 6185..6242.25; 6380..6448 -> 0.78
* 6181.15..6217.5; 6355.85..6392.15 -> 0.70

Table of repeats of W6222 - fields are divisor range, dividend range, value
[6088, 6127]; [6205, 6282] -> 0.96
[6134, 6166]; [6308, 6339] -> 0.60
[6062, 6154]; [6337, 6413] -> 0.75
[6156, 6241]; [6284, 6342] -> 0.72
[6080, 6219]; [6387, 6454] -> 0.69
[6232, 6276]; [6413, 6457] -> 0.90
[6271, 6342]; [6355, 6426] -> 0.93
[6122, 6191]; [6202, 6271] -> 0.70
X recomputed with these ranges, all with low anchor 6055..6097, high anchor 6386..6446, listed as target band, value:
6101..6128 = -0.16 mag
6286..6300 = -0.02 mag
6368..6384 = 0.02 mag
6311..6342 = -0.02 mag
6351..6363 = 0.06 mag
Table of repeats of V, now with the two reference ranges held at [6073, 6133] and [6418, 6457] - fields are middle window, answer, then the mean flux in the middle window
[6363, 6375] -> 0.9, 2.82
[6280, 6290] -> 0.7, 3.05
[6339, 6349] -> 0.6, 2.94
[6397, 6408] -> 0.8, 2.76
